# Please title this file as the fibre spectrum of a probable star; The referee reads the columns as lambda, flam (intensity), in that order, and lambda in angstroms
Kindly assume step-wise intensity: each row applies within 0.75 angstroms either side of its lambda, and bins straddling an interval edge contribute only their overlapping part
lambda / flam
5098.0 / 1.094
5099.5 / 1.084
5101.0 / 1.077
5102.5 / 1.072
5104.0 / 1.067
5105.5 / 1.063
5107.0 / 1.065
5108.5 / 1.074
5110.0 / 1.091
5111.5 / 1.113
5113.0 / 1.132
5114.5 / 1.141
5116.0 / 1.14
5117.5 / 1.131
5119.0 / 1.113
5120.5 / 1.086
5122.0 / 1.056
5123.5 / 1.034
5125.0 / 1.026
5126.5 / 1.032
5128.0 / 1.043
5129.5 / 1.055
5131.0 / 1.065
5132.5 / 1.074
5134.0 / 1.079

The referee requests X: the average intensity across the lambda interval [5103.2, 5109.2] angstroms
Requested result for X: 1.07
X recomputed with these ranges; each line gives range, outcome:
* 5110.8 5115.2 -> 1.13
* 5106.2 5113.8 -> 1.1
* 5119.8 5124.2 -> 1.06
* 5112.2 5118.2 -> 1.14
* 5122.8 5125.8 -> 1.03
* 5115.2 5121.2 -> 1.12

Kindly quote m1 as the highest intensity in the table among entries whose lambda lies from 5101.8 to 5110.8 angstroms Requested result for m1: 1.091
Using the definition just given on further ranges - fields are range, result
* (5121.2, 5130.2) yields 1.056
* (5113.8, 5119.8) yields 1.141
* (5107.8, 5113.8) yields 1.132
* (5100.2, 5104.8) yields 1.077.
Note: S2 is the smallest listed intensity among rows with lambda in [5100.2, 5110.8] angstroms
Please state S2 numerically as 1.063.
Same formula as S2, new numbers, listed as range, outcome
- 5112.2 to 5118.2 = 1.131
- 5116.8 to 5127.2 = 1.026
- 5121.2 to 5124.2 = 1.034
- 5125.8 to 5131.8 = 1.032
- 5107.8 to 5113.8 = 1.074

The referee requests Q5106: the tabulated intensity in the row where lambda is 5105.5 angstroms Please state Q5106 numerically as 1.063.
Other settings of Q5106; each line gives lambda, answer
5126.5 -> 1.032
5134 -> 1.079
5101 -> 1.077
